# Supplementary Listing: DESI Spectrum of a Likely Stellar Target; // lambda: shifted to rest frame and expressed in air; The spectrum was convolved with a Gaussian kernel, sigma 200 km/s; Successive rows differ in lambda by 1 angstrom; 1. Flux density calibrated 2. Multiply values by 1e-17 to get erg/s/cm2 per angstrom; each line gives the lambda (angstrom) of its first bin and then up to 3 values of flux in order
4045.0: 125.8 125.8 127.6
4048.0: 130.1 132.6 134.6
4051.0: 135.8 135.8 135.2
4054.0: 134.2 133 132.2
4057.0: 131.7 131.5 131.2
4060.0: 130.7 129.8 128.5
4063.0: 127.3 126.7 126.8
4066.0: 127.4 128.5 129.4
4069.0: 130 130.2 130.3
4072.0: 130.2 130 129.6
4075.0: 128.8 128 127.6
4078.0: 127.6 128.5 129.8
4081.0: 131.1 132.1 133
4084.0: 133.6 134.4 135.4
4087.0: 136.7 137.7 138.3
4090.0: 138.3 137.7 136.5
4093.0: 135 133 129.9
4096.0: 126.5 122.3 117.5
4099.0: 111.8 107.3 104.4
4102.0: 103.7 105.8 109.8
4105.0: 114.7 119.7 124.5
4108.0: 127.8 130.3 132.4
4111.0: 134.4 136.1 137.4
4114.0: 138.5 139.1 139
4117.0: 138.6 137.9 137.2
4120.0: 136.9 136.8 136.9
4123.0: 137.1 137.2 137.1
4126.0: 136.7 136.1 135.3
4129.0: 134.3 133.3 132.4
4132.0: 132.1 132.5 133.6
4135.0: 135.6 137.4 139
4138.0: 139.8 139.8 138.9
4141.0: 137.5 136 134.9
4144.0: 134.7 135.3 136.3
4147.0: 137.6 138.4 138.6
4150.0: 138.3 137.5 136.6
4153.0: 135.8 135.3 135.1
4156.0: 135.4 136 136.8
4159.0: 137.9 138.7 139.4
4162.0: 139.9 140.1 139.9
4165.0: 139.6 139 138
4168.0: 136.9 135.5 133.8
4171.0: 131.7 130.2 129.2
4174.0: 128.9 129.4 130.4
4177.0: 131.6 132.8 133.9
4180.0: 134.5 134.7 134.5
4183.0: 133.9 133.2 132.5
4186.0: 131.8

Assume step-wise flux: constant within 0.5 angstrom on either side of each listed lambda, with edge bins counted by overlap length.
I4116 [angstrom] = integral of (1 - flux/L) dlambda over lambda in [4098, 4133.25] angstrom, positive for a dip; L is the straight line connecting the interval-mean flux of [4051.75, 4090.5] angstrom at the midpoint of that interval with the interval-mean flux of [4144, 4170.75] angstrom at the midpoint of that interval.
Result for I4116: 1.4 angstrom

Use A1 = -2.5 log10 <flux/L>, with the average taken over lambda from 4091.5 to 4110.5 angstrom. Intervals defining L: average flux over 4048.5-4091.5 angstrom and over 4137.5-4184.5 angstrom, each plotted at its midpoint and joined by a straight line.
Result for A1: 0.106 mag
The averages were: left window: 132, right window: 136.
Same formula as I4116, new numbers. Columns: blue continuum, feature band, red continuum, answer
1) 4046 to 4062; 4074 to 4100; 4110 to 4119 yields 0.9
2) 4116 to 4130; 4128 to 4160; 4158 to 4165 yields 0.4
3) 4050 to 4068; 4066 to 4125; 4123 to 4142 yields 1.7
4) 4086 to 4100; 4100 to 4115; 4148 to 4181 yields 1.0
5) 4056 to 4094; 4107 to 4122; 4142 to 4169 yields -0.1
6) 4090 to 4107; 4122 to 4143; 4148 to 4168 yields -0.9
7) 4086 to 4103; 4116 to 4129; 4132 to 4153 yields -0.5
